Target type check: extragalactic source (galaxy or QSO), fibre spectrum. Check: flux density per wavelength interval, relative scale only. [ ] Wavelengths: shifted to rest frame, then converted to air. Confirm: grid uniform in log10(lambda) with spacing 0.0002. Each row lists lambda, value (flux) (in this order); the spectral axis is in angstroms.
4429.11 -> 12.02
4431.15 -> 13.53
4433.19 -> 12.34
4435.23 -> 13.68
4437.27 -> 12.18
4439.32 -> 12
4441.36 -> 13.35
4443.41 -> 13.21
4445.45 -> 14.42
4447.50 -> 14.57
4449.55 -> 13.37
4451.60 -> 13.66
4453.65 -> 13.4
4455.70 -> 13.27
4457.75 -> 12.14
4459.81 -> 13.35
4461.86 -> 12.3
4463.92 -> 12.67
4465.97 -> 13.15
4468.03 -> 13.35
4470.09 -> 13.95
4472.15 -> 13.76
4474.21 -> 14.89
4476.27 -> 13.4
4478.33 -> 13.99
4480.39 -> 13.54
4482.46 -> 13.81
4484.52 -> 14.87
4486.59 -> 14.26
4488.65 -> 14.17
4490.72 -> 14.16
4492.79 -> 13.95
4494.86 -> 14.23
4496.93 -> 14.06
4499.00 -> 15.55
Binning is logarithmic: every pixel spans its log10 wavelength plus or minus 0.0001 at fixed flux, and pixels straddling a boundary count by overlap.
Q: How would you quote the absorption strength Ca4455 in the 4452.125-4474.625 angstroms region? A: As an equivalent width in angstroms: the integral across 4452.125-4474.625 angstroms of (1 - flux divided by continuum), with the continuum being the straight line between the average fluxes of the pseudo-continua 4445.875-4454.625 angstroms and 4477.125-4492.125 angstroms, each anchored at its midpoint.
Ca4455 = 1.1 angstroms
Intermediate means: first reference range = 13.8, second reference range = 14.1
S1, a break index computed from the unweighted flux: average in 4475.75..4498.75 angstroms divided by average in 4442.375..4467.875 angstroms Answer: 1.06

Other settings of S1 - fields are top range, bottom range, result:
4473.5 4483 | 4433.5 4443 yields 1.09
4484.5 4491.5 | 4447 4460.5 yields 1.07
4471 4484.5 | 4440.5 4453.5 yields 1.02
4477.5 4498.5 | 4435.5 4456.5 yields 1.06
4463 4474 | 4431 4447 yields 1.03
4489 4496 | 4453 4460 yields 1.09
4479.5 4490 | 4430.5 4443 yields 1.10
